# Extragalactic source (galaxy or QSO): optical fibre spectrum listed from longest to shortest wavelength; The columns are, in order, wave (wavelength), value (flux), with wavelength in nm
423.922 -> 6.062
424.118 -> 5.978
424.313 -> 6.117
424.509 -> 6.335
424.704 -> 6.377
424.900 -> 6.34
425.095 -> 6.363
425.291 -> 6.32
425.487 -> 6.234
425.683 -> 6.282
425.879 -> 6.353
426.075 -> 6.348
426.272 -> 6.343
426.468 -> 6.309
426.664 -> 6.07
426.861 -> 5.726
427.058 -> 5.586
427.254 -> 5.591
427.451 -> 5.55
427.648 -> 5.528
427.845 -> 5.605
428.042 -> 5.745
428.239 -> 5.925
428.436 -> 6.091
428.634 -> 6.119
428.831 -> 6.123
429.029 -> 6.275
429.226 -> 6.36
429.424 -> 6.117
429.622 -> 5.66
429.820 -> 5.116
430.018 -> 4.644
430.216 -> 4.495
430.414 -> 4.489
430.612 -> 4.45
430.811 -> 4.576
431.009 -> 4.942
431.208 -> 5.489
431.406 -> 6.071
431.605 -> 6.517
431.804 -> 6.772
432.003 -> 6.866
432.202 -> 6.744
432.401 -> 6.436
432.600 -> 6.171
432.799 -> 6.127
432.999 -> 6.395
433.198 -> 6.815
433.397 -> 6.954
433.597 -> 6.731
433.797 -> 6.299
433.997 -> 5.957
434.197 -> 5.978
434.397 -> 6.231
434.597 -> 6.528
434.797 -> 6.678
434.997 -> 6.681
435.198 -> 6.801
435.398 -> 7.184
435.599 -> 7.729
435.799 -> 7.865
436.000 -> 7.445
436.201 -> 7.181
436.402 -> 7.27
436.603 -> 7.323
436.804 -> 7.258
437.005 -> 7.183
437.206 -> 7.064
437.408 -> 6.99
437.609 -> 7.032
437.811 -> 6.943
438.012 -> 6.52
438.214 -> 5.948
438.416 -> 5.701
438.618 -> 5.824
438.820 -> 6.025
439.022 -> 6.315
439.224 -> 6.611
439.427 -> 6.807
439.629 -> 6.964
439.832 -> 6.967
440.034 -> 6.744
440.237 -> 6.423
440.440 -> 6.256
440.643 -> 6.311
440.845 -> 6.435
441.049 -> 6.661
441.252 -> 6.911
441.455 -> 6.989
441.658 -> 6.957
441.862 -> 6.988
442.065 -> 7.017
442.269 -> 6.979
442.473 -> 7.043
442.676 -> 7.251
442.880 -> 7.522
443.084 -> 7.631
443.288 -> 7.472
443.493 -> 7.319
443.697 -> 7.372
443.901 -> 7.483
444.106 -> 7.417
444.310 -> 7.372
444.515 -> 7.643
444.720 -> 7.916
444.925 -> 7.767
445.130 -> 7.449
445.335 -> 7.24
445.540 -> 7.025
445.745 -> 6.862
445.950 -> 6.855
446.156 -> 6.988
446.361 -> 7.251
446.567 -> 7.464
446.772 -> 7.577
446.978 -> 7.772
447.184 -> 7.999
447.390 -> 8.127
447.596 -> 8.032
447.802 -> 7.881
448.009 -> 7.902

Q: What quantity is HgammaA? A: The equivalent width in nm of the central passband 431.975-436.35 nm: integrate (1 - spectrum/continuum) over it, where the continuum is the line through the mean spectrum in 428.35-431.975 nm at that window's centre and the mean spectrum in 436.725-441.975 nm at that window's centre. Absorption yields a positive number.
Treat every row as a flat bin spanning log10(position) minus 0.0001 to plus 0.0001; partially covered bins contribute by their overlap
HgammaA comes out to -0.48 nm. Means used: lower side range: 5.59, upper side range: 6.65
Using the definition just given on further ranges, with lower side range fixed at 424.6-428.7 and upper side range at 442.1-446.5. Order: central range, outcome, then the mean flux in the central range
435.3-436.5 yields -0.132 nm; 7.44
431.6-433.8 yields -0.036 nm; 6.58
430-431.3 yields 0.329 nm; 4.73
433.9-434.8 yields 0.050 nm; 6.23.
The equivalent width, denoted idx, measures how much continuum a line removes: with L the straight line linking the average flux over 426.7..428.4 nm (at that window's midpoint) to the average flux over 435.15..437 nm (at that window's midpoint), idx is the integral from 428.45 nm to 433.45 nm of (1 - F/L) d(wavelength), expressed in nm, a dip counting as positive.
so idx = 0.38 nm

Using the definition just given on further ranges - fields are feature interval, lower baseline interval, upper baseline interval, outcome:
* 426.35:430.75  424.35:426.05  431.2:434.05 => 0.53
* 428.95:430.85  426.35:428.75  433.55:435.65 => 0.26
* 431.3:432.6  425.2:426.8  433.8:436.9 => 0.03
